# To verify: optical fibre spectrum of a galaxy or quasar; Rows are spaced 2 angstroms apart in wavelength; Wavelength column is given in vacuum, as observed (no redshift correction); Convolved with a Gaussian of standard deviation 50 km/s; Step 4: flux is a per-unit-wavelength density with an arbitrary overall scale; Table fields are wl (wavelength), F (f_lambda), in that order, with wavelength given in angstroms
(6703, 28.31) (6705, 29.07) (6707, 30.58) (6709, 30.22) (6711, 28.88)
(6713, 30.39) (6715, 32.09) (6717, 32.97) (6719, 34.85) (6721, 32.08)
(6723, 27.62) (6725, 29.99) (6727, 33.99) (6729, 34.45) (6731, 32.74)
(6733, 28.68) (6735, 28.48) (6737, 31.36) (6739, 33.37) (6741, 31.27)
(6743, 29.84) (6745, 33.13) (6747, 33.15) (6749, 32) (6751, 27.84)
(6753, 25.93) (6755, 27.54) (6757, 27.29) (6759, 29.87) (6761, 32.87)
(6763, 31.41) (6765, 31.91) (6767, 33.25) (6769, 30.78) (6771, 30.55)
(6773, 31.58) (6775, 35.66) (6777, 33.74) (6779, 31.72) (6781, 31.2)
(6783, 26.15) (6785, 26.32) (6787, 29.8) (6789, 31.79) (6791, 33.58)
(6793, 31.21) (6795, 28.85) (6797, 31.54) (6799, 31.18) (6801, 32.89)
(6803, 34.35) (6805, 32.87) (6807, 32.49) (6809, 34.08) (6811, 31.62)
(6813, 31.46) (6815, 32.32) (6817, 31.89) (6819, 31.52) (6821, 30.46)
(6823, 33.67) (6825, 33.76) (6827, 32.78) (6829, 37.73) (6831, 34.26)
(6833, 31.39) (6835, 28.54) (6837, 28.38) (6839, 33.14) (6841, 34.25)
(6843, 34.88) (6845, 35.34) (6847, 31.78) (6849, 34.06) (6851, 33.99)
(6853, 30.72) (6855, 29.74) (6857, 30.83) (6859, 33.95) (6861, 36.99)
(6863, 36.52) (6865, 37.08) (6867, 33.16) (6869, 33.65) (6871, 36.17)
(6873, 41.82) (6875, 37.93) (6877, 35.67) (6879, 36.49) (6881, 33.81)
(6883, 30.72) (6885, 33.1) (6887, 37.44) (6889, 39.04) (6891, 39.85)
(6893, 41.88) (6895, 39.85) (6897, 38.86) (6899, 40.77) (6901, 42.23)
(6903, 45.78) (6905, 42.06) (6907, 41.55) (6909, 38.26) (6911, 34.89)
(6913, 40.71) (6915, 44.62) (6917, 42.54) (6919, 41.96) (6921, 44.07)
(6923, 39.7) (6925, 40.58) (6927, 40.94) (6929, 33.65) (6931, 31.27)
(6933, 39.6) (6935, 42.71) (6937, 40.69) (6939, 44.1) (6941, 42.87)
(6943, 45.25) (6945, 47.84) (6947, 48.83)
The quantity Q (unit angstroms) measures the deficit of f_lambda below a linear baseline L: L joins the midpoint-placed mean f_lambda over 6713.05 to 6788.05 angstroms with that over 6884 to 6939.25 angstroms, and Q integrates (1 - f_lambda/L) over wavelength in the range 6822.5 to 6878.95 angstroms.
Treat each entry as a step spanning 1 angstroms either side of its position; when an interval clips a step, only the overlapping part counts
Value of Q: 4.0 angstroms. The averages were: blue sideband 31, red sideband 40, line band 34.1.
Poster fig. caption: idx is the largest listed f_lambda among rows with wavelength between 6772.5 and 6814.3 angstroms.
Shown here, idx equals 35.66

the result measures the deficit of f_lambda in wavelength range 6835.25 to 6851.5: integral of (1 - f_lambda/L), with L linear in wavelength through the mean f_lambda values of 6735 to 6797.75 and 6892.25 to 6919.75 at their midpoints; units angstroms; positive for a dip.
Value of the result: 1.6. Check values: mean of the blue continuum 30.8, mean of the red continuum 41.1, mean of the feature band 33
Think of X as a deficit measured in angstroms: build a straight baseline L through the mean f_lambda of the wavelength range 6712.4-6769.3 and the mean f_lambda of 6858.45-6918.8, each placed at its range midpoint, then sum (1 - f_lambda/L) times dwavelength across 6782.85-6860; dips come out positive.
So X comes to 6.4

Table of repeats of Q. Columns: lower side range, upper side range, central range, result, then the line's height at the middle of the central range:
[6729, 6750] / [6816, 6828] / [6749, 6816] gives 1.8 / 32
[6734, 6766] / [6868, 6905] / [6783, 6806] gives 1.3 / 33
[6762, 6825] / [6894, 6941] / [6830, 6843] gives 1.1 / 34.8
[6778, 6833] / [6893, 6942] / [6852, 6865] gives 0.9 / 36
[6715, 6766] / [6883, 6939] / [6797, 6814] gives 0.9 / 34.4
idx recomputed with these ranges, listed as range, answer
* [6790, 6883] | 41.82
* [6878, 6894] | 41.88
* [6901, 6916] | 45.78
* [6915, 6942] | 44.62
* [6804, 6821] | 34.08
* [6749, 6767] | 33.25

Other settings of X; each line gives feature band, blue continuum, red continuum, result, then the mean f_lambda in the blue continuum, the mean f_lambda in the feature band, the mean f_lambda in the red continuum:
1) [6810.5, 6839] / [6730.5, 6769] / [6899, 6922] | 2.9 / 30.6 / 32.2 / 41.7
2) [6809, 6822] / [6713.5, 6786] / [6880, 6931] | 1.1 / 31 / 31.7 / 39.4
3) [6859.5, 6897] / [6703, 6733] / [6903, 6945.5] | 2.0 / 31.2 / 36.8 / 41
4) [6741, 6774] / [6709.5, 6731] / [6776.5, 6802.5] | 0.7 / 31.7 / 30.6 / 30.8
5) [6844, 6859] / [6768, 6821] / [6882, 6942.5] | 1.3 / 31.6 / 32.5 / 39.9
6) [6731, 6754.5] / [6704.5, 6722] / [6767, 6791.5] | 0.5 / 31.3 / 30.5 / 31.1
